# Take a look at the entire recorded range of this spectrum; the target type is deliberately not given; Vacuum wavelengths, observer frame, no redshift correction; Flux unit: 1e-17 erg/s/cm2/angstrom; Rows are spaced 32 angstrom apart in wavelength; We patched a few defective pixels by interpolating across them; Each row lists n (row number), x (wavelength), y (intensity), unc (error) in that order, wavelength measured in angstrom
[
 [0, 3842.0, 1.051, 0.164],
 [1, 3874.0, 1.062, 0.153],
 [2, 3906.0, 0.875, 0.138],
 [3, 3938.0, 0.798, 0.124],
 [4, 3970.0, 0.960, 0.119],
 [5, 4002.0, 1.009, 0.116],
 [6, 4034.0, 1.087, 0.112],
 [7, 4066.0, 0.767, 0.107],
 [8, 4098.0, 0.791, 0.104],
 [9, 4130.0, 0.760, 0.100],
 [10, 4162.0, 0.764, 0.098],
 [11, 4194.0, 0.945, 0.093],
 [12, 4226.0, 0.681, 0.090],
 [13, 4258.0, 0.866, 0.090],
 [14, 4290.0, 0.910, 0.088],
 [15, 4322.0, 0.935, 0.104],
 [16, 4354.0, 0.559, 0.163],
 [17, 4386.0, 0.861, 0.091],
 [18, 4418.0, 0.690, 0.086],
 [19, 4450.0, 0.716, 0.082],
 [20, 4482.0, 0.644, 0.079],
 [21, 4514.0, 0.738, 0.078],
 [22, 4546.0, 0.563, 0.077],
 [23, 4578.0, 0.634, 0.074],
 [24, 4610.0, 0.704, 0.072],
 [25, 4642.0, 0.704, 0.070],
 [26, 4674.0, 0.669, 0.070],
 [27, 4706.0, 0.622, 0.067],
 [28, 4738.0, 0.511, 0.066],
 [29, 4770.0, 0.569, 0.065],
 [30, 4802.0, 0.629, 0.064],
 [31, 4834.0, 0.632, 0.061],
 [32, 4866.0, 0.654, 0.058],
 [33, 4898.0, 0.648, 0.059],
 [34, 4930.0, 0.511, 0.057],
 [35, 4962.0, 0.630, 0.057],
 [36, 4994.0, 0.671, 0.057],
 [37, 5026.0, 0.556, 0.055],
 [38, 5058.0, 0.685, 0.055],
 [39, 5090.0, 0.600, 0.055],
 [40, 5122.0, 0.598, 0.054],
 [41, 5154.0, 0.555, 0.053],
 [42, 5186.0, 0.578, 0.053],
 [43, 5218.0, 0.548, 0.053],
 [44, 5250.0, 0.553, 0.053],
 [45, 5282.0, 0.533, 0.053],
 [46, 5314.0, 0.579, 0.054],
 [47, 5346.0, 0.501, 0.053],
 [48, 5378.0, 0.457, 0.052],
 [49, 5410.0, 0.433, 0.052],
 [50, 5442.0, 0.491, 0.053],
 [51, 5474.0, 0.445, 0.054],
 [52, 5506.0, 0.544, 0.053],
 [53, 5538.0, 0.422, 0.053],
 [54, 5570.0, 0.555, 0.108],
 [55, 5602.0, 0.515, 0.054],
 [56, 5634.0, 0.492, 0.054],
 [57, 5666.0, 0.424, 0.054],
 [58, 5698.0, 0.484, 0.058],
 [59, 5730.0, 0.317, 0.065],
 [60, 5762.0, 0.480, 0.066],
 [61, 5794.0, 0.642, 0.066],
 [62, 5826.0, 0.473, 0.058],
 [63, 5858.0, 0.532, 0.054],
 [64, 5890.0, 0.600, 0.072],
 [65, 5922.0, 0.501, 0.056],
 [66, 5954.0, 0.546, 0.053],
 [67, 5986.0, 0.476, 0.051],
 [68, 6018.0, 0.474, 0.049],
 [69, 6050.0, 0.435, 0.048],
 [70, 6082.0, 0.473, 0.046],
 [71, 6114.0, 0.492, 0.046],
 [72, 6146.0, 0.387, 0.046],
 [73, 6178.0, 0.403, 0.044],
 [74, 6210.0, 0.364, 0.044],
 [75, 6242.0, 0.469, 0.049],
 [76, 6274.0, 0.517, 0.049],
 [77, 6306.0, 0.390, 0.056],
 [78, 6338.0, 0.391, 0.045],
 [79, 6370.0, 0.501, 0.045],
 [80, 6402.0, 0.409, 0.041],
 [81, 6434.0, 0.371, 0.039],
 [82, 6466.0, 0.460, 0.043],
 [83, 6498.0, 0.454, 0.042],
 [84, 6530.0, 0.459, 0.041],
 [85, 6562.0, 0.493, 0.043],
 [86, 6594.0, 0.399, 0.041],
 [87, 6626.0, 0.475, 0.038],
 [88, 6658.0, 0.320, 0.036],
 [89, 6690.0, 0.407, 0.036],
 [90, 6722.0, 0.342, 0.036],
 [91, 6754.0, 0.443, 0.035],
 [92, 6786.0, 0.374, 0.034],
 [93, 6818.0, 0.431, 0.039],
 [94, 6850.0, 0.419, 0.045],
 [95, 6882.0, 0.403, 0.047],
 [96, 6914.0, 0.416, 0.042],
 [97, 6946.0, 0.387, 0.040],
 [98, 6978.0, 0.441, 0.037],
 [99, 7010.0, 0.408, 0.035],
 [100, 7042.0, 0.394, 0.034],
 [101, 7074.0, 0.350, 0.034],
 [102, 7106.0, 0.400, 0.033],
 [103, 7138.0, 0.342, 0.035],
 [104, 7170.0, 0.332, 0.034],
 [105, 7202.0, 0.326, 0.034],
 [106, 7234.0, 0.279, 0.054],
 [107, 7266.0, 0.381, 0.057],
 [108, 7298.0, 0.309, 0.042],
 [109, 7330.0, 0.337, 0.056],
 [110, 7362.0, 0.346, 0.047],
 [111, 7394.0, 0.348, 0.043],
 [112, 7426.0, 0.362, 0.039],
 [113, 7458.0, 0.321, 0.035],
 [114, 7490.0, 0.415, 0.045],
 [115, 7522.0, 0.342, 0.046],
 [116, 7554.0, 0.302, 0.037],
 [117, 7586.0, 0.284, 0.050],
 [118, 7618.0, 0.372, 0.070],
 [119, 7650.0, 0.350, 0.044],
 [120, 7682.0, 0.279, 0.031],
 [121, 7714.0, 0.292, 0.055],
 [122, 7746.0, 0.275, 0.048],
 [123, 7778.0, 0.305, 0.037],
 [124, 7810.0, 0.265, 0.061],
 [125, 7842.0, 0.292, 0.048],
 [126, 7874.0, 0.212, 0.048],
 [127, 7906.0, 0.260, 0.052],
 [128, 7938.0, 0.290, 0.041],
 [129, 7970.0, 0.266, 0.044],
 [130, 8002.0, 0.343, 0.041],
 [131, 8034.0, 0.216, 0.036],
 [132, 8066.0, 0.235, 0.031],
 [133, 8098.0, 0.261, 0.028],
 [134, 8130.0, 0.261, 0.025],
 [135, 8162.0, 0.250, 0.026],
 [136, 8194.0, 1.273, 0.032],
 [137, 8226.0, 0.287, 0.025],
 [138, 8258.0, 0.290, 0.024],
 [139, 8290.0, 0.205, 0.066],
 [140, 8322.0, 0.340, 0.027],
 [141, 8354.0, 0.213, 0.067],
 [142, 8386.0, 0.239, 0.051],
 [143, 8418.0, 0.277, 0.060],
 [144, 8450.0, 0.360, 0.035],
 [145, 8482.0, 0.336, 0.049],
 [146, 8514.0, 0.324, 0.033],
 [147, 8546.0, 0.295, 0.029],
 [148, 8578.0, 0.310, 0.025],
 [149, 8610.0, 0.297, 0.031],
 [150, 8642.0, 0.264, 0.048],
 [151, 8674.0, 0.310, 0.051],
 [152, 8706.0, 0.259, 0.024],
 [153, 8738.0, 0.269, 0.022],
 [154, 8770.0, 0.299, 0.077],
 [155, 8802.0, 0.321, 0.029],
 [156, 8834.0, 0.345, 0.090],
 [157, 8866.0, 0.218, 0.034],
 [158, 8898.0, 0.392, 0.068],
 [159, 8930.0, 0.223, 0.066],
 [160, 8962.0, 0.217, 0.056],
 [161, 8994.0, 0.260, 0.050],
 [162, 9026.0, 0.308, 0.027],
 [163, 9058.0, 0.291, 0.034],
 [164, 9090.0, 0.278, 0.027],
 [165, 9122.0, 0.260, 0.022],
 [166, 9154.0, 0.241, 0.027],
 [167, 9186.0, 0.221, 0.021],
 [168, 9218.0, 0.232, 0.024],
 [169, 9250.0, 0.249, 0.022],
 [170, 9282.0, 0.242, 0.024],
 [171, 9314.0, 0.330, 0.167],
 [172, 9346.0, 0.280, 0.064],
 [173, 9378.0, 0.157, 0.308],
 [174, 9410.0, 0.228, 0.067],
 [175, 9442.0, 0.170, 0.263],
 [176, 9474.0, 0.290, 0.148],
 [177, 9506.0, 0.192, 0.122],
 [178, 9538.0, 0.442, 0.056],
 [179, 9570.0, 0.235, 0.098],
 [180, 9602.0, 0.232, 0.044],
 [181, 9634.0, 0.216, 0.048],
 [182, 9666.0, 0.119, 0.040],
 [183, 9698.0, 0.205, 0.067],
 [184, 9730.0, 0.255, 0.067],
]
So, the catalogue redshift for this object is 1.199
